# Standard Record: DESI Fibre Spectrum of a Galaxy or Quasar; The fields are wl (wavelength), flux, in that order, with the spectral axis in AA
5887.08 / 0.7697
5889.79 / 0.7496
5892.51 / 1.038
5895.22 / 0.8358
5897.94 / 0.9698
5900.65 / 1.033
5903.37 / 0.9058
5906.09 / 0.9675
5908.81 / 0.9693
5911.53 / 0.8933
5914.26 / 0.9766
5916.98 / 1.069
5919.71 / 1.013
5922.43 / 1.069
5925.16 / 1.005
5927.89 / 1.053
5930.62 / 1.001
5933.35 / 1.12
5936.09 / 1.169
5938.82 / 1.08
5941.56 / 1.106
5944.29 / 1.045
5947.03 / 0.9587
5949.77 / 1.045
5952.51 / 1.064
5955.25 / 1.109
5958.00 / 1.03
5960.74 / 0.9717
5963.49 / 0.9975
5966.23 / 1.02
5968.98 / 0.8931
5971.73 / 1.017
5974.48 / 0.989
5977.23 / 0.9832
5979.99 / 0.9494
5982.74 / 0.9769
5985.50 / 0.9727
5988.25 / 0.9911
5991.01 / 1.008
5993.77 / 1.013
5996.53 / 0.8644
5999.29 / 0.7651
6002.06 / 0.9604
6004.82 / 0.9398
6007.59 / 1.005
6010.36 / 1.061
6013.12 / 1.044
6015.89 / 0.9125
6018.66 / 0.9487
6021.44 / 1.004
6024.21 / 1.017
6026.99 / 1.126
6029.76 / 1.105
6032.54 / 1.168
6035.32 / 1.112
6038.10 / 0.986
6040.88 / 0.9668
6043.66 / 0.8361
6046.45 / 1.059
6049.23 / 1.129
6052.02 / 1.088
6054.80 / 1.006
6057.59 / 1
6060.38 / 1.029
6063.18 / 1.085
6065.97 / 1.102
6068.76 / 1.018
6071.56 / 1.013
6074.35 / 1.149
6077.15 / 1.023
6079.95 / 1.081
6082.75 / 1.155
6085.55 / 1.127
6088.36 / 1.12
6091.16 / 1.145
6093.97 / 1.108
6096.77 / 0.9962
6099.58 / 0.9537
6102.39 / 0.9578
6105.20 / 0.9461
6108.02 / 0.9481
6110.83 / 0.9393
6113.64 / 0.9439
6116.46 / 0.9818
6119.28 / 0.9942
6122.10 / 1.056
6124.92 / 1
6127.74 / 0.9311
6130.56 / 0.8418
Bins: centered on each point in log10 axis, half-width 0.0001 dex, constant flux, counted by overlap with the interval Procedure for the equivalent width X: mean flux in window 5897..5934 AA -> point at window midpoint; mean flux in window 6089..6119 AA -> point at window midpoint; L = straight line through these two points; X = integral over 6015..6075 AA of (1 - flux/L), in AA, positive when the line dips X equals -2.5 AA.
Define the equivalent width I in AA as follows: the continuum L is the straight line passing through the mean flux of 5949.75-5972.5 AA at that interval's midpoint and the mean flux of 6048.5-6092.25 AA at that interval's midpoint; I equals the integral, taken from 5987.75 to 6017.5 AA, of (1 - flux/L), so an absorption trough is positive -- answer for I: 2.3 AA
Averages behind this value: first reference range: 1.01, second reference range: 1.08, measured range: 0.959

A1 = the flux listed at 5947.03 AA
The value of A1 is 0.9587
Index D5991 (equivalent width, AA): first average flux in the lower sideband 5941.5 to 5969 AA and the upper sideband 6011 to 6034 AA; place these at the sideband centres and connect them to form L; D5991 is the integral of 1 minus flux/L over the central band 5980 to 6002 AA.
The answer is 1.9 AA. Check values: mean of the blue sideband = 1.02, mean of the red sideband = 1.04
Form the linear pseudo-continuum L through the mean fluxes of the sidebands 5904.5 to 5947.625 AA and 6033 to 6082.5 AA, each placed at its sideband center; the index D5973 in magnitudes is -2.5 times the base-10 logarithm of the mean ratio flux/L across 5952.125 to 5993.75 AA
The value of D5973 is 0.04 mag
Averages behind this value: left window 1.03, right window 1.05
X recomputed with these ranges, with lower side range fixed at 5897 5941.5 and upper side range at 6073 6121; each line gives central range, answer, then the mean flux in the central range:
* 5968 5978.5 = 0.5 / 0.974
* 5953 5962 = -0.1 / 1.04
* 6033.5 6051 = 0.2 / 1.02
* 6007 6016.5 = 0.1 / 1.01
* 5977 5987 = 0.5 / 0.969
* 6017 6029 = 0.0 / 1.03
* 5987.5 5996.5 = 0.4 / 0.984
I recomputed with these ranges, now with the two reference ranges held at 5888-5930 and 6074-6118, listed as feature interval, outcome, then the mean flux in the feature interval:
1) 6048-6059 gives -0.39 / 1.05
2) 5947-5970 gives -0.68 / 1.01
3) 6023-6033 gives -0.89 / 1.1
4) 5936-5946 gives -1.09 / 1.09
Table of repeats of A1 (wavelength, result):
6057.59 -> 1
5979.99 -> 0.9494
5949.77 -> 1.045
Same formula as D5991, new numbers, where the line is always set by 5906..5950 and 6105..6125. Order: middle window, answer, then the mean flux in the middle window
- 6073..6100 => -2.89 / 1.09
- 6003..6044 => -0.63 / 1.02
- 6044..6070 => -1.43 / 1.05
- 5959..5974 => 0.59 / 0.982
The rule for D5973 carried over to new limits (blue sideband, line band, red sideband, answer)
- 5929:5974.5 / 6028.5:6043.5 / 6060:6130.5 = -0.02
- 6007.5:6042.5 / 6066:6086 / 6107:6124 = -0.08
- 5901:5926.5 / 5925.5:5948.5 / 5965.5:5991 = -0.08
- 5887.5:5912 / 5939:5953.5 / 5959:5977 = -0.09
